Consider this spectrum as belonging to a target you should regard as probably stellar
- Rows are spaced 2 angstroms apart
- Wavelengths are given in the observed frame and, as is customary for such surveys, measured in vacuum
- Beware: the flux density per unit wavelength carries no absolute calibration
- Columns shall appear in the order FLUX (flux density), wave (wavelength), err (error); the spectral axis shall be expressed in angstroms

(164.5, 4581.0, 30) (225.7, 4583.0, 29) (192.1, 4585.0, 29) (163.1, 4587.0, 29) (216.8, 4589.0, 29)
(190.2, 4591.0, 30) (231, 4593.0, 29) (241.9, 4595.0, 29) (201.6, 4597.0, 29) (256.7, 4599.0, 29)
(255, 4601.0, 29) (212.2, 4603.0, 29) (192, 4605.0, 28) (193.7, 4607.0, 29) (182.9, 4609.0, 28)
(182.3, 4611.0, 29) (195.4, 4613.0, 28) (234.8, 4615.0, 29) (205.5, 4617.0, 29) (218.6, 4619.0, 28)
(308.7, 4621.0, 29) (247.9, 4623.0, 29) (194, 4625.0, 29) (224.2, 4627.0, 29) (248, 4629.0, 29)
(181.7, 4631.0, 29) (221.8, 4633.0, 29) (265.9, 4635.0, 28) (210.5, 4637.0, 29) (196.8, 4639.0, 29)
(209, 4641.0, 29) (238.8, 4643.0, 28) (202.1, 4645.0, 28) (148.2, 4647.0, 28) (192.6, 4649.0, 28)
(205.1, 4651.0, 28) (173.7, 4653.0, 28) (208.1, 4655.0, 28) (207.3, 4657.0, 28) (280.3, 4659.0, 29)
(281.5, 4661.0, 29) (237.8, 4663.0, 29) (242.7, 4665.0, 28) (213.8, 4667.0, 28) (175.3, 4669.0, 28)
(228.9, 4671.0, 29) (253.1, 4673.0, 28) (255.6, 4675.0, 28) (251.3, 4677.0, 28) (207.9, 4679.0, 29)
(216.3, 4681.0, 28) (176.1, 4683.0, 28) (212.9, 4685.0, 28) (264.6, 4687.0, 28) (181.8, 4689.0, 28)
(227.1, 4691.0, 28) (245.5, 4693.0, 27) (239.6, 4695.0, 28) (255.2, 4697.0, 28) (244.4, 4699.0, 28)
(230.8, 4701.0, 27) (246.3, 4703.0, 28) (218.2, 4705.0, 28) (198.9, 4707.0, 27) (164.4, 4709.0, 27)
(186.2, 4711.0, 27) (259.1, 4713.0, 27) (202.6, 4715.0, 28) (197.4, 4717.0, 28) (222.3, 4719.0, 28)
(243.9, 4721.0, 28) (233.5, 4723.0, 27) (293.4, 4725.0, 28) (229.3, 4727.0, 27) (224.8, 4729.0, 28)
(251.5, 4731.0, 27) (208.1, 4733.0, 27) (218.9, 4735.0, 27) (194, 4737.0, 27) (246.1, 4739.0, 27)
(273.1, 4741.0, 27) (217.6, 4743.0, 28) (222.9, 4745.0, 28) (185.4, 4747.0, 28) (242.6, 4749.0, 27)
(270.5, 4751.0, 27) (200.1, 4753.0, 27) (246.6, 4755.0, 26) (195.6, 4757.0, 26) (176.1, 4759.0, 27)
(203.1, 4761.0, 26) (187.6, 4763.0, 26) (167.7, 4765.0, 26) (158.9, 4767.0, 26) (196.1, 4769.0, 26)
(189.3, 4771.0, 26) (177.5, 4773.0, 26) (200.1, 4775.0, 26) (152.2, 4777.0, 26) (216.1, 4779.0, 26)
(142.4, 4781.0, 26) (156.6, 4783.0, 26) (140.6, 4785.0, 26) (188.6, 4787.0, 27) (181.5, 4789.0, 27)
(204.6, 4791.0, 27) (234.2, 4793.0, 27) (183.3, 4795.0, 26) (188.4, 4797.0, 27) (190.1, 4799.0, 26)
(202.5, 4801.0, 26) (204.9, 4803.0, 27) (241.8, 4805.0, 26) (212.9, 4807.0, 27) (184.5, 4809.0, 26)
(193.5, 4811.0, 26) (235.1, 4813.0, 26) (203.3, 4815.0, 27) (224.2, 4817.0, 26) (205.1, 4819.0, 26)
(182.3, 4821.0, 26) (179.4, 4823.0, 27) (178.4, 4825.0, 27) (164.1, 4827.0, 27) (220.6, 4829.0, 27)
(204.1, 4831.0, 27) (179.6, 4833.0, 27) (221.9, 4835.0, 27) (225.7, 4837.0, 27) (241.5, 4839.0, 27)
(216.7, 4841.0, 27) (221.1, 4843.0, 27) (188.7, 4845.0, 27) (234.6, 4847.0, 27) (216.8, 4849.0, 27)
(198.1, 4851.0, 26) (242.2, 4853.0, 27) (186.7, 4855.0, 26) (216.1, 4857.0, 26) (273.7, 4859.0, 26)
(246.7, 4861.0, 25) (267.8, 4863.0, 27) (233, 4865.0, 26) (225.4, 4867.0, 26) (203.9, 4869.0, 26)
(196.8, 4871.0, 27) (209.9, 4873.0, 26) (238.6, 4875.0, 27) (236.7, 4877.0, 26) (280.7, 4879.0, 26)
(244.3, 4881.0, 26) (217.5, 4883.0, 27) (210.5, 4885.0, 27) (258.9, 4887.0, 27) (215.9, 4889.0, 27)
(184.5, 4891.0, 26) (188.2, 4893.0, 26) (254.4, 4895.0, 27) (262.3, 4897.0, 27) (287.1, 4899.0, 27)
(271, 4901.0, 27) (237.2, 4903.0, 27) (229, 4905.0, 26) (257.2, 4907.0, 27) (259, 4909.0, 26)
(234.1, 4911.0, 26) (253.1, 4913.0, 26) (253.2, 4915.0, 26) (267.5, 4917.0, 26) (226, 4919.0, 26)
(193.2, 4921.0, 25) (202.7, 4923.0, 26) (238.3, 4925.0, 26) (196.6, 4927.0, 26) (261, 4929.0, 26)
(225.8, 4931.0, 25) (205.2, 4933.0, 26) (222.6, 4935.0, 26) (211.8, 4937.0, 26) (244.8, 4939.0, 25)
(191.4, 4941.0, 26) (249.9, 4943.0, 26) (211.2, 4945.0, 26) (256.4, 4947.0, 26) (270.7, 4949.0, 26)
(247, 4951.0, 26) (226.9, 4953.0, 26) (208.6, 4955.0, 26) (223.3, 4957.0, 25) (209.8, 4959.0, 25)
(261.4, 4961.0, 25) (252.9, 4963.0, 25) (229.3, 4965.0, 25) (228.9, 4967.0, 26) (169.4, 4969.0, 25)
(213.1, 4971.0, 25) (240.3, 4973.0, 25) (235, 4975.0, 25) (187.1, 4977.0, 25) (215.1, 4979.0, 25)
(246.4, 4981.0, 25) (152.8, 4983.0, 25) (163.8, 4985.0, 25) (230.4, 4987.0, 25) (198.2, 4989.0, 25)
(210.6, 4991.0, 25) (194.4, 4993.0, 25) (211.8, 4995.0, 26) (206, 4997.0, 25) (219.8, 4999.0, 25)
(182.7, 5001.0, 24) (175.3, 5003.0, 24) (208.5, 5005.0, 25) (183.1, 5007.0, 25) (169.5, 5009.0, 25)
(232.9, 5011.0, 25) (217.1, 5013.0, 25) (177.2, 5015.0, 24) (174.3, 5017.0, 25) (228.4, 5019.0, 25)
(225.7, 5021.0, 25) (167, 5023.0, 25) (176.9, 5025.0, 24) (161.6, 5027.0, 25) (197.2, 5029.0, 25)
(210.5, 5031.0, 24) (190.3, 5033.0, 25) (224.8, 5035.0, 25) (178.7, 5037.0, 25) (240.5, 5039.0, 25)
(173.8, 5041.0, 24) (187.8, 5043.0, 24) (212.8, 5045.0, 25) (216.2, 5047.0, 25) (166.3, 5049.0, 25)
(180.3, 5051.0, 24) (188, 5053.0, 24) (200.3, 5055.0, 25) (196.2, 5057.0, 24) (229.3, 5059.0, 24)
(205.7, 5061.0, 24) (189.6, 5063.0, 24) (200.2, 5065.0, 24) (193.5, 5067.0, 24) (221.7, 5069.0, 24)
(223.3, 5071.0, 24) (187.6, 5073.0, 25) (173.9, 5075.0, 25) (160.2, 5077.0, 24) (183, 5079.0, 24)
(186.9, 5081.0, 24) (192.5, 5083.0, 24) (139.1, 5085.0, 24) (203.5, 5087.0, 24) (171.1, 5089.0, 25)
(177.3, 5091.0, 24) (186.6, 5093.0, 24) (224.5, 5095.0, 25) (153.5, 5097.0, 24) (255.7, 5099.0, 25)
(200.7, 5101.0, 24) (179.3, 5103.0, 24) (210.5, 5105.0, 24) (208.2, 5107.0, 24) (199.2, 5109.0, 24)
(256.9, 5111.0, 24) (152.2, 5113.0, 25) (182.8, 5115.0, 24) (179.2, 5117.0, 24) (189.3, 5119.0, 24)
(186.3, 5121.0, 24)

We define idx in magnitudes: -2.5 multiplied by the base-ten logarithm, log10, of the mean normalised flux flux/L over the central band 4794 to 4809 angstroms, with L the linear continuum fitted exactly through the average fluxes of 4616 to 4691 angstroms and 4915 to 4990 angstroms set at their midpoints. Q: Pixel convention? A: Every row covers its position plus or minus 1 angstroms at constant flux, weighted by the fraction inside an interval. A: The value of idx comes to 0.10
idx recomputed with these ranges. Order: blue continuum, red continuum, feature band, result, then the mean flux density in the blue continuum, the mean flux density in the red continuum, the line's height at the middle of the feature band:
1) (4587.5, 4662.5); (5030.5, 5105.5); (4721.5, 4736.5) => -0.115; 218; 195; 212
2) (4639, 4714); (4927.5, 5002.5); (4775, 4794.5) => 0.213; 221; 219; 220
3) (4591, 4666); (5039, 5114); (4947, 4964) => -0.184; 219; 195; 201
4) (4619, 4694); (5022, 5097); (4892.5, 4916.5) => -0.225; 223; 192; 204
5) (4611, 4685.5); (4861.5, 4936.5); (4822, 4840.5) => 0.141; 220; 234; 230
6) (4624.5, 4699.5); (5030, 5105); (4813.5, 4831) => 0.078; 222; 195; 211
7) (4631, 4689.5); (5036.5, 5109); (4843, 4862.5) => -0.081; 219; 195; 208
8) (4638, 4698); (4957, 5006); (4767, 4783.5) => 0.215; 221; 210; 217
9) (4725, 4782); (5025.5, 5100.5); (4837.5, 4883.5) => -0.123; 208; 194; 203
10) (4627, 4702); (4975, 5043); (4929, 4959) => -0.130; 223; 198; 203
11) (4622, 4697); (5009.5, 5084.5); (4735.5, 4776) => 0.038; 221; 196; 215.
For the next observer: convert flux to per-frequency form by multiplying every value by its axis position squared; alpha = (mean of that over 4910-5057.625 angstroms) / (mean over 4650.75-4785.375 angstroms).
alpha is 1.1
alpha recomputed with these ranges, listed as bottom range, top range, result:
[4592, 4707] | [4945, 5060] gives 1.08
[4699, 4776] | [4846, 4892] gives 1.12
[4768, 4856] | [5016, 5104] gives 1.08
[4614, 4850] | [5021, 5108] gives 1.04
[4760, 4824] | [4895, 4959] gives 1.30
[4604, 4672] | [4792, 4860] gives 1.05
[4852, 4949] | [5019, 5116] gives 0.89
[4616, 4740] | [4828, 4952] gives 1.12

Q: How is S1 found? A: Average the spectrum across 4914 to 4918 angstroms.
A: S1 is 260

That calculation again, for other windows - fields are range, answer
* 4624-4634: 214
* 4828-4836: 207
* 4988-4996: 204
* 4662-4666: 240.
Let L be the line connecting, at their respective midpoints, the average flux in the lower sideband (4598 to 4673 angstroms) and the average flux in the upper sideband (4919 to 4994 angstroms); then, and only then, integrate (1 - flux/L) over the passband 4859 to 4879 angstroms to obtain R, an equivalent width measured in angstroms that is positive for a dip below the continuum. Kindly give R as -1.3 angstroms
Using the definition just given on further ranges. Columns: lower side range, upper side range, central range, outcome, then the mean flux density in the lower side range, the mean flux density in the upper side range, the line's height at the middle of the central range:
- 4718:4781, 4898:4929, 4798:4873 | 5.06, 213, 241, 228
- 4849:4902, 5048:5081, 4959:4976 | -1.13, 232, 193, 213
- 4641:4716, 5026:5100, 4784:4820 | 1.89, 221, 194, 212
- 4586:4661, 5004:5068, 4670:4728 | -4.12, 215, 197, 212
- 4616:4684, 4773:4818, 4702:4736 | -2.45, 221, 194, 209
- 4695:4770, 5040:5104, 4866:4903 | -4.52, 220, 193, 207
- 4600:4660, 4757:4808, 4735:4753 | -3.18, 215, 188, 195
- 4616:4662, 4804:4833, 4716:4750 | -3.11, 220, 201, 210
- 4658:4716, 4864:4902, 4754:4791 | 7.58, 228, 233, 230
